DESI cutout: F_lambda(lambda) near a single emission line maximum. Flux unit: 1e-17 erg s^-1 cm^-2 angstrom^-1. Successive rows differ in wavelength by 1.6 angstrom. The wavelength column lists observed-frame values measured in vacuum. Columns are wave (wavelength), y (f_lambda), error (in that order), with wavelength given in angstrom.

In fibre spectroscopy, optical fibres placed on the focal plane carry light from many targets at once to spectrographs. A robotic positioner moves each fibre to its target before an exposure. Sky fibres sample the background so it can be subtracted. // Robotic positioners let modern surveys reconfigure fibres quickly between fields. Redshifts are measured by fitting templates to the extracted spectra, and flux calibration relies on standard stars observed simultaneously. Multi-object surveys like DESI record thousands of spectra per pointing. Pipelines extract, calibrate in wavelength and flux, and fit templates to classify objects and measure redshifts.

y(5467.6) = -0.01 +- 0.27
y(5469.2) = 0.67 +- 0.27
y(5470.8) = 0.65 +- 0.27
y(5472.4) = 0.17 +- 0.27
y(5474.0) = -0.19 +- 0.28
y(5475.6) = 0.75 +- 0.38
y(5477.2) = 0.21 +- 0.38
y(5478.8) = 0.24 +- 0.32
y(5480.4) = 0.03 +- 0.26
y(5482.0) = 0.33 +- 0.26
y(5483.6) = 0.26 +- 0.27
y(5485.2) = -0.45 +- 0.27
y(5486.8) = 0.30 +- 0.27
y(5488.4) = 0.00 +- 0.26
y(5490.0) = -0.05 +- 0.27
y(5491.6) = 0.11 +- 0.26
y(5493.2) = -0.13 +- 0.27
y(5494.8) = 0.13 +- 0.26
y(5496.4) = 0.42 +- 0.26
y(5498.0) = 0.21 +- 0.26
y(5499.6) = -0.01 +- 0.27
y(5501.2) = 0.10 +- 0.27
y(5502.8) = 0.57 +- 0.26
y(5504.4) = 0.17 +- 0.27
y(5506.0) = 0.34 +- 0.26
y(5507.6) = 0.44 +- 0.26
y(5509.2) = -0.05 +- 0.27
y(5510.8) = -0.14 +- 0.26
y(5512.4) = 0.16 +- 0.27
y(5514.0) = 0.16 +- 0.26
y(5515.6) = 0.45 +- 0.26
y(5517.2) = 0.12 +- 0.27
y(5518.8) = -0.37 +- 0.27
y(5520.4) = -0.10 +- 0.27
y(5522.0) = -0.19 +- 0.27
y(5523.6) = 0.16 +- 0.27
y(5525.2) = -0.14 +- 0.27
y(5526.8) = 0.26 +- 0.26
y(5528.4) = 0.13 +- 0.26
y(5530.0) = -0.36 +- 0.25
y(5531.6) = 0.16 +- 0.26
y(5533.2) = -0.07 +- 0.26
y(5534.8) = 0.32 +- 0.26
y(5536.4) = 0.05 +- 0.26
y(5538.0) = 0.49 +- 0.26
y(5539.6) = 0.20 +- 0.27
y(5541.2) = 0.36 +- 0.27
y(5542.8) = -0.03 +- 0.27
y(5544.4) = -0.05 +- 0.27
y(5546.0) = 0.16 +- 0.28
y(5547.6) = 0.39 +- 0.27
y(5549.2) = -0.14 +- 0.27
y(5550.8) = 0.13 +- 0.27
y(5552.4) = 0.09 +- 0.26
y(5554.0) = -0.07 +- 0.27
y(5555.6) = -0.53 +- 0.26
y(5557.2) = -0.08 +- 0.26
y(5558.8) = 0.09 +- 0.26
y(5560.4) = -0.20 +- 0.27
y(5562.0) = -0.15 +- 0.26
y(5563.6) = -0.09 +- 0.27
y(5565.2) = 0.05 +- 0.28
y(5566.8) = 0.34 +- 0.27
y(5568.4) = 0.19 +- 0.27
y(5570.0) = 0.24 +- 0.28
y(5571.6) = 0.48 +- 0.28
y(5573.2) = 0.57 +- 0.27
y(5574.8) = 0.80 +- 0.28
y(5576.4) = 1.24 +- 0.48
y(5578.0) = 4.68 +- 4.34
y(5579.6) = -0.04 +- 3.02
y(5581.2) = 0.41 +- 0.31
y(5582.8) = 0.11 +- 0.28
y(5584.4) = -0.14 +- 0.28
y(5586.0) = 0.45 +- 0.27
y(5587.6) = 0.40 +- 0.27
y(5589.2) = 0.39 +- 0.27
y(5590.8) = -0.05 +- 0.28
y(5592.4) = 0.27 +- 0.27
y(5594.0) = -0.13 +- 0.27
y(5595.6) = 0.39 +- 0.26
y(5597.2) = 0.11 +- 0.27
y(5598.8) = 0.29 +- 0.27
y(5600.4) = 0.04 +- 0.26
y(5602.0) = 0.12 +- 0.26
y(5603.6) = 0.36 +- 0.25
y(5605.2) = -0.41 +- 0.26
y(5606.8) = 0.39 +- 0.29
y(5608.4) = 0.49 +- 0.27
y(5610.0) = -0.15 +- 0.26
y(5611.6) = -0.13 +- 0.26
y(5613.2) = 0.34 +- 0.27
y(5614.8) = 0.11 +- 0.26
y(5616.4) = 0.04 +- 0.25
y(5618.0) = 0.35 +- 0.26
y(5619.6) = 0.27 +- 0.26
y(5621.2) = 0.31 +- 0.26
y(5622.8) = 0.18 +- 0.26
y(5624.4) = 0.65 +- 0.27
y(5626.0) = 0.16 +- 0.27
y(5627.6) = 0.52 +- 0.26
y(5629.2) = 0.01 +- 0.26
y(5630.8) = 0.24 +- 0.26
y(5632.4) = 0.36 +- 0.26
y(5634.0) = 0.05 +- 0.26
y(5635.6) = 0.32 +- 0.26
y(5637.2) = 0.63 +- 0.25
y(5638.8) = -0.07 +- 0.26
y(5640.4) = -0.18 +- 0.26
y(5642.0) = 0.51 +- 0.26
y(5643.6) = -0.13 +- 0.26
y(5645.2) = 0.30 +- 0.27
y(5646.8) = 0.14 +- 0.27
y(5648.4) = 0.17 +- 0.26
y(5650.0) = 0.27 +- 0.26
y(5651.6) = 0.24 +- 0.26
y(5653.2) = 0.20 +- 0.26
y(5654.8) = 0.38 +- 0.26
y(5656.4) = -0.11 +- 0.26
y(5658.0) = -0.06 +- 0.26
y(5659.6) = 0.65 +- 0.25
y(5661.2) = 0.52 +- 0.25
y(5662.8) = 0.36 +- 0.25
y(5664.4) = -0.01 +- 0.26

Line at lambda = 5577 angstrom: Mg II 2798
